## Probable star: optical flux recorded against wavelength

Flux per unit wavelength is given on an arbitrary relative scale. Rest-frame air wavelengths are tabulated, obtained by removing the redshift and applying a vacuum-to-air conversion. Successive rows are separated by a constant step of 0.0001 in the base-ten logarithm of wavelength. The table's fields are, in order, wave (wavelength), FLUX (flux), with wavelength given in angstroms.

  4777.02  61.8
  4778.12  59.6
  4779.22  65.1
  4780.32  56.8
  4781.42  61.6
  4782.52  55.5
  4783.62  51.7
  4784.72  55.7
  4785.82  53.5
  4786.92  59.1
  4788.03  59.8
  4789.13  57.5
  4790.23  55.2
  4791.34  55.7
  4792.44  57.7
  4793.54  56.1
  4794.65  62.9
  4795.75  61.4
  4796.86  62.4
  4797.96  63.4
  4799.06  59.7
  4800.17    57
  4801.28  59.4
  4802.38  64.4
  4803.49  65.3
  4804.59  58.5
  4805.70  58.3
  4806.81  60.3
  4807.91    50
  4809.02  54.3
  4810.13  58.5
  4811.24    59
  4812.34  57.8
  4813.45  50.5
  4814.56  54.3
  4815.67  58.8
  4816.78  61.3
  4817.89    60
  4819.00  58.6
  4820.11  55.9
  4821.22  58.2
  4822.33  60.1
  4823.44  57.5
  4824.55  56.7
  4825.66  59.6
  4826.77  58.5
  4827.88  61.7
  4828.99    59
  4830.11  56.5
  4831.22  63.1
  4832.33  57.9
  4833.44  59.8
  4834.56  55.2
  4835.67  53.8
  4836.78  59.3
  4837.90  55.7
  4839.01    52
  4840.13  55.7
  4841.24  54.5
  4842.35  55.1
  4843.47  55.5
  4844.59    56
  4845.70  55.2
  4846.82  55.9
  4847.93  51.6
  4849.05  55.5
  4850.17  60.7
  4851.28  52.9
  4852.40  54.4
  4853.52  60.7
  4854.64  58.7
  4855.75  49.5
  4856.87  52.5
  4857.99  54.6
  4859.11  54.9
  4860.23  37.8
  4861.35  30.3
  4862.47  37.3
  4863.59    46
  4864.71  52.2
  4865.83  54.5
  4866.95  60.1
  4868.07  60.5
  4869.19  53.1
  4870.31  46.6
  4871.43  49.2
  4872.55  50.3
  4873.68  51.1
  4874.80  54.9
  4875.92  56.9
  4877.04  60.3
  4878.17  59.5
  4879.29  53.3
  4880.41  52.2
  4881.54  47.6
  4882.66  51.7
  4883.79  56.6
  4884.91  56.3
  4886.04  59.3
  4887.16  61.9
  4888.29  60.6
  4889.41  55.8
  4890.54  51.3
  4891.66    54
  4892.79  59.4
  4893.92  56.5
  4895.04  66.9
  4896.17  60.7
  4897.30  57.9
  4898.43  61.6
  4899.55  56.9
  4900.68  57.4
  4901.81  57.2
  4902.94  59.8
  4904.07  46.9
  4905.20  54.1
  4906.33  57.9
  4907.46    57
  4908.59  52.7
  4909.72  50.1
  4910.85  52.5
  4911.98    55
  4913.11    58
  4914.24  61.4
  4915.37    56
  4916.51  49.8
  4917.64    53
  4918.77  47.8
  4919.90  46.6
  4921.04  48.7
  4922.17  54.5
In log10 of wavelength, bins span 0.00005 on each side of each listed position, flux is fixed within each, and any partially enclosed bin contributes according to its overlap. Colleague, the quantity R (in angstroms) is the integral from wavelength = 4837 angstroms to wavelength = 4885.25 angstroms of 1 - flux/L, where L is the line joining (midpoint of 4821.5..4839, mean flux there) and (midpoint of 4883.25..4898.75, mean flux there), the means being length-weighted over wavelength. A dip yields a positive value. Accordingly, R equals 4.3 angstroms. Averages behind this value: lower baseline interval 58.1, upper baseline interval 58.4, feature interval 53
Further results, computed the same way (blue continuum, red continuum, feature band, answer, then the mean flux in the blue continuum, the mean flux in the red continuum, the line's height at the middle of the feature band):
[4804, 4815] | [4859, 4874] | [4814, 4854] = -3.17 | 56.2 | 48.6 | 53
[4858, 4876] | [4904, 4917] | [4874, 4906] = -2.69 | 49.7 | 54.6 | 52.3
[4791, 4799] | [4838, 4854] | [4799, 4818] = 0.24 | 60.1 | 55.4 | 58.9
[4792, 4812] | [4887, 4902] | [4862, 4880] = 1.75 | 59.4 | 58.4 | 58.6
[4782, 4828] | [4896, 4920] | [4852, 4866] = 1.79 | 58.1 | 55.1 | 56.5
